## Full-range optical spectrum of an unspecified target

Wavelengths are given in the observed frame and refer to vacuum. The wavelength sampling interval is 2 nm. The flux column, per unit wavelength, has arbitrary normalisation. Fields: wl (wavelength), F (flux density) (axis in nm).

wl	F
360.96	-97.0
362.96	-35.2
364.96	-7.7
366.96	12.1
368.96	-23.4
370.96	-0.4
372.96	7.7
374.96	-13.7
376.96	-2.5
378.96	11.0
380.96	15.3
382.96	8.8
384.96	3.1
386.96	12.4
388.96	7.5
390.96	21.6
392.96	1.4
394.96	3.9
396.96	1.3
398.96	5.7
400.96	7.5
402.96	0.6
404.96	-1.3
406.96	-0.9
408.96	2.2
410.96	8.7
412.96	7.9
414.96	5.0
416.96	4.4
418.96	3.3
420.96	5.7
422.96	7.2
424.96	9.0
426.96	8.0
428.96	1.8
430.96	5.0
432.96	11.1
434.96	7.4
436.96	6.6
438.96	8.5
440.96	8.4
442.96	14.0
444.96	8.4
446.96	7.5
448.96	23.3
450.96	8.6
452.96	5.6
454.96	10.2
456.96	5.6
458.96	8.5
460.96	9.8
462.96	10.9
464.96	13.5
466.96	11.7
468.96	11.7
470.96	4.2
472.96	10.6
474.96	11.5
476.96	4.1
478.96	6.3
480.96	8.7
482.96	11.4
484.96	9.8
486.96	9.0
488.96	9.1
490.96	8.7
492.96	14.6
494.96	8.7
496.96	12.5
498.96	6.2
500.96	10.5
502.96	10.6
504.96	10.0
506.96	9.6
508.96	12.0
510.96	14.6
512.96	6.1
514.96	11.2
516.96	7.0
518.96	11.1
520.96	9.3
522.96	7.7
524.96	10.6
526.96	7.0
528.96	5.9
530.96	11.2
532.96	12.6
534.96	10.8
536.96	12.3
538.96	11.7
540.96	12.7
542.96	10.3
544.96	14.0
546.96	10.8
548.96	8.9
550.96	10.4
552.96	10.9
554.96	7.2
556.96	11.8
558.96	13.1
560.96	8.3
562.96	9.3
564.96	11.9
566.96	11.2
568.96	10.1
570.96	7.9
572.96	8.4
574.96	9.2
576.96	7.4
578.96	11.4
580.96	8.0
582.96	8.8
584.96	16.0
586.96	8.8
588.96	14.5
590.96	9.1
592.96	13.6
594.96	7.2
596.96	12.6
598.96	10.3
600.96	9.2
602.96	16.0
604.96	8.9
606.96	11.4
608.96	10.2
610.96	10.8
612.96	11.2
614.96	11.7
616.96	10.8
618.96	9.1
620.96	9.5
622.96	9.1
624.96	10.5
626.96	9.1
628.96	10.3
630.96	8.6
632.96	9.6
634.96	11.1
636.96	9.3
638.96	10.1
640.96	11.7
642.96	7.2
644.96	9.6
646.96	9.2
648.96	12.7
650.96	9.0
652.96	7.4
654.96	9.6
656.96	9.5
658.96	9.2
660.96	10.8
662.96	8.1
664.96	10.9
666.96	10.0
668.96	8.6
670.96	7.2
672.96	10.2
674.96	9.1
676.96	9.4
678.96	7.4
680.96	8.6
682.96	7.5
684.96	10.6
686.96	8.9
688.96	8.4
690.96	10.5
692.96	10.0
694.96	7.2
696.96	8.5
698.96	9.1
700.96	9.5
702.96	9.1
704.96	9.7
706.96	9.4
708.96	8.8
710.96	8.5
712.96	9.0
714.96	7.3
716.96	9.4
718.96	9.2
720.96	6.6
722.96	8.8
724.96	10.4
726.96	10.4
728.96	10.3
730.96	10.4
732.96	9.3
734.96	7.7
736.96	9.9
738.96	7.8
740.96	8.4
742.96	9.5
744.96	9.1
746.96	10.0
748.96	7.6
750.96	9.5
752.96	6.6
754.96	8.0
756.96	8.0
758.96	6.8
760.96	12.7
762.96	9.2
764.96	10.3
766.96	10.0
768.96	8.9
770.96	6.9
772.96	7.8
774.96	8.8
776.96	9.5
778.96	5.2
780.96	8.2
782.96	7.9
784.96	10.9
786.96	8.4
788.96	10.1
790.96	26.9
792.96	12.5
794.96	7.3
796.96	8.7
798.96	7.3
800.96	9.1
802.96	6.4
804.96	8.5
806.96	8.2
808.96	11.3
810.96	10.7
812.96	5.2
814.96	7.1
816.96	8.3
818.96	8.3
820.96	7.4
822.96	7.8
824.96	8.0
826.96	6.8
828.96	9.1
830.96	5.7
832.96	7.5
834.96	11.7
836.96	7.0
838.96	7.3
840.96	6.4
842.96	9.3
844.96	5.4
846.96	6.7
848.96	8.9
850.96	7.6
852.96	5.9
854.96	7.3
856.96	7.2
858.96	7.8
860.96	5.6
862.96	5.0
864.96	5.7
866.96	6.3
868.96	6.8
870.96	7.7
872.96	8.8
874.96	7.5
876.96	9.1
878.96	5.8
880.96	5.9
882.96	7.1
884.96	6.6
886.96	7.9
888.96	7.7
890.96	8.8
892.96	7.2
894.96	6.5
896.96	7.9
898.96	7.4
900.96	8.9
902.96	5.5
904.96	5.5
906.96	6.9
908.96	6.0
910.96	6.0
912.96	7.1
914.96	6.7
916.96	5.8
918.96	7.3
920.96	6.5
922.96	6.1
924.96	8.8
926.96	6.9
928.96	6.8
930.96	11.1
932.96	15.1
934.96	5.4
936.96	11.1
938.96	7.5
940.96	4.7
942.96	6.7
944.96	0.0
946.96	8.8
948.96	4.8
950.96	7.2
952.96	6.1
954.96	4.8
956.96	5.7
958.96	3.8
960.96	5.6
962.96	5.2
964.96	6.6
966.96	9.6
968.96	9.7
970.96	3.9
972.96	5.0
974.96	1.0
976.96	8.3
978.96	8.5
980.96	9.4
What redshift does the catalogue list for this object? 0.20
